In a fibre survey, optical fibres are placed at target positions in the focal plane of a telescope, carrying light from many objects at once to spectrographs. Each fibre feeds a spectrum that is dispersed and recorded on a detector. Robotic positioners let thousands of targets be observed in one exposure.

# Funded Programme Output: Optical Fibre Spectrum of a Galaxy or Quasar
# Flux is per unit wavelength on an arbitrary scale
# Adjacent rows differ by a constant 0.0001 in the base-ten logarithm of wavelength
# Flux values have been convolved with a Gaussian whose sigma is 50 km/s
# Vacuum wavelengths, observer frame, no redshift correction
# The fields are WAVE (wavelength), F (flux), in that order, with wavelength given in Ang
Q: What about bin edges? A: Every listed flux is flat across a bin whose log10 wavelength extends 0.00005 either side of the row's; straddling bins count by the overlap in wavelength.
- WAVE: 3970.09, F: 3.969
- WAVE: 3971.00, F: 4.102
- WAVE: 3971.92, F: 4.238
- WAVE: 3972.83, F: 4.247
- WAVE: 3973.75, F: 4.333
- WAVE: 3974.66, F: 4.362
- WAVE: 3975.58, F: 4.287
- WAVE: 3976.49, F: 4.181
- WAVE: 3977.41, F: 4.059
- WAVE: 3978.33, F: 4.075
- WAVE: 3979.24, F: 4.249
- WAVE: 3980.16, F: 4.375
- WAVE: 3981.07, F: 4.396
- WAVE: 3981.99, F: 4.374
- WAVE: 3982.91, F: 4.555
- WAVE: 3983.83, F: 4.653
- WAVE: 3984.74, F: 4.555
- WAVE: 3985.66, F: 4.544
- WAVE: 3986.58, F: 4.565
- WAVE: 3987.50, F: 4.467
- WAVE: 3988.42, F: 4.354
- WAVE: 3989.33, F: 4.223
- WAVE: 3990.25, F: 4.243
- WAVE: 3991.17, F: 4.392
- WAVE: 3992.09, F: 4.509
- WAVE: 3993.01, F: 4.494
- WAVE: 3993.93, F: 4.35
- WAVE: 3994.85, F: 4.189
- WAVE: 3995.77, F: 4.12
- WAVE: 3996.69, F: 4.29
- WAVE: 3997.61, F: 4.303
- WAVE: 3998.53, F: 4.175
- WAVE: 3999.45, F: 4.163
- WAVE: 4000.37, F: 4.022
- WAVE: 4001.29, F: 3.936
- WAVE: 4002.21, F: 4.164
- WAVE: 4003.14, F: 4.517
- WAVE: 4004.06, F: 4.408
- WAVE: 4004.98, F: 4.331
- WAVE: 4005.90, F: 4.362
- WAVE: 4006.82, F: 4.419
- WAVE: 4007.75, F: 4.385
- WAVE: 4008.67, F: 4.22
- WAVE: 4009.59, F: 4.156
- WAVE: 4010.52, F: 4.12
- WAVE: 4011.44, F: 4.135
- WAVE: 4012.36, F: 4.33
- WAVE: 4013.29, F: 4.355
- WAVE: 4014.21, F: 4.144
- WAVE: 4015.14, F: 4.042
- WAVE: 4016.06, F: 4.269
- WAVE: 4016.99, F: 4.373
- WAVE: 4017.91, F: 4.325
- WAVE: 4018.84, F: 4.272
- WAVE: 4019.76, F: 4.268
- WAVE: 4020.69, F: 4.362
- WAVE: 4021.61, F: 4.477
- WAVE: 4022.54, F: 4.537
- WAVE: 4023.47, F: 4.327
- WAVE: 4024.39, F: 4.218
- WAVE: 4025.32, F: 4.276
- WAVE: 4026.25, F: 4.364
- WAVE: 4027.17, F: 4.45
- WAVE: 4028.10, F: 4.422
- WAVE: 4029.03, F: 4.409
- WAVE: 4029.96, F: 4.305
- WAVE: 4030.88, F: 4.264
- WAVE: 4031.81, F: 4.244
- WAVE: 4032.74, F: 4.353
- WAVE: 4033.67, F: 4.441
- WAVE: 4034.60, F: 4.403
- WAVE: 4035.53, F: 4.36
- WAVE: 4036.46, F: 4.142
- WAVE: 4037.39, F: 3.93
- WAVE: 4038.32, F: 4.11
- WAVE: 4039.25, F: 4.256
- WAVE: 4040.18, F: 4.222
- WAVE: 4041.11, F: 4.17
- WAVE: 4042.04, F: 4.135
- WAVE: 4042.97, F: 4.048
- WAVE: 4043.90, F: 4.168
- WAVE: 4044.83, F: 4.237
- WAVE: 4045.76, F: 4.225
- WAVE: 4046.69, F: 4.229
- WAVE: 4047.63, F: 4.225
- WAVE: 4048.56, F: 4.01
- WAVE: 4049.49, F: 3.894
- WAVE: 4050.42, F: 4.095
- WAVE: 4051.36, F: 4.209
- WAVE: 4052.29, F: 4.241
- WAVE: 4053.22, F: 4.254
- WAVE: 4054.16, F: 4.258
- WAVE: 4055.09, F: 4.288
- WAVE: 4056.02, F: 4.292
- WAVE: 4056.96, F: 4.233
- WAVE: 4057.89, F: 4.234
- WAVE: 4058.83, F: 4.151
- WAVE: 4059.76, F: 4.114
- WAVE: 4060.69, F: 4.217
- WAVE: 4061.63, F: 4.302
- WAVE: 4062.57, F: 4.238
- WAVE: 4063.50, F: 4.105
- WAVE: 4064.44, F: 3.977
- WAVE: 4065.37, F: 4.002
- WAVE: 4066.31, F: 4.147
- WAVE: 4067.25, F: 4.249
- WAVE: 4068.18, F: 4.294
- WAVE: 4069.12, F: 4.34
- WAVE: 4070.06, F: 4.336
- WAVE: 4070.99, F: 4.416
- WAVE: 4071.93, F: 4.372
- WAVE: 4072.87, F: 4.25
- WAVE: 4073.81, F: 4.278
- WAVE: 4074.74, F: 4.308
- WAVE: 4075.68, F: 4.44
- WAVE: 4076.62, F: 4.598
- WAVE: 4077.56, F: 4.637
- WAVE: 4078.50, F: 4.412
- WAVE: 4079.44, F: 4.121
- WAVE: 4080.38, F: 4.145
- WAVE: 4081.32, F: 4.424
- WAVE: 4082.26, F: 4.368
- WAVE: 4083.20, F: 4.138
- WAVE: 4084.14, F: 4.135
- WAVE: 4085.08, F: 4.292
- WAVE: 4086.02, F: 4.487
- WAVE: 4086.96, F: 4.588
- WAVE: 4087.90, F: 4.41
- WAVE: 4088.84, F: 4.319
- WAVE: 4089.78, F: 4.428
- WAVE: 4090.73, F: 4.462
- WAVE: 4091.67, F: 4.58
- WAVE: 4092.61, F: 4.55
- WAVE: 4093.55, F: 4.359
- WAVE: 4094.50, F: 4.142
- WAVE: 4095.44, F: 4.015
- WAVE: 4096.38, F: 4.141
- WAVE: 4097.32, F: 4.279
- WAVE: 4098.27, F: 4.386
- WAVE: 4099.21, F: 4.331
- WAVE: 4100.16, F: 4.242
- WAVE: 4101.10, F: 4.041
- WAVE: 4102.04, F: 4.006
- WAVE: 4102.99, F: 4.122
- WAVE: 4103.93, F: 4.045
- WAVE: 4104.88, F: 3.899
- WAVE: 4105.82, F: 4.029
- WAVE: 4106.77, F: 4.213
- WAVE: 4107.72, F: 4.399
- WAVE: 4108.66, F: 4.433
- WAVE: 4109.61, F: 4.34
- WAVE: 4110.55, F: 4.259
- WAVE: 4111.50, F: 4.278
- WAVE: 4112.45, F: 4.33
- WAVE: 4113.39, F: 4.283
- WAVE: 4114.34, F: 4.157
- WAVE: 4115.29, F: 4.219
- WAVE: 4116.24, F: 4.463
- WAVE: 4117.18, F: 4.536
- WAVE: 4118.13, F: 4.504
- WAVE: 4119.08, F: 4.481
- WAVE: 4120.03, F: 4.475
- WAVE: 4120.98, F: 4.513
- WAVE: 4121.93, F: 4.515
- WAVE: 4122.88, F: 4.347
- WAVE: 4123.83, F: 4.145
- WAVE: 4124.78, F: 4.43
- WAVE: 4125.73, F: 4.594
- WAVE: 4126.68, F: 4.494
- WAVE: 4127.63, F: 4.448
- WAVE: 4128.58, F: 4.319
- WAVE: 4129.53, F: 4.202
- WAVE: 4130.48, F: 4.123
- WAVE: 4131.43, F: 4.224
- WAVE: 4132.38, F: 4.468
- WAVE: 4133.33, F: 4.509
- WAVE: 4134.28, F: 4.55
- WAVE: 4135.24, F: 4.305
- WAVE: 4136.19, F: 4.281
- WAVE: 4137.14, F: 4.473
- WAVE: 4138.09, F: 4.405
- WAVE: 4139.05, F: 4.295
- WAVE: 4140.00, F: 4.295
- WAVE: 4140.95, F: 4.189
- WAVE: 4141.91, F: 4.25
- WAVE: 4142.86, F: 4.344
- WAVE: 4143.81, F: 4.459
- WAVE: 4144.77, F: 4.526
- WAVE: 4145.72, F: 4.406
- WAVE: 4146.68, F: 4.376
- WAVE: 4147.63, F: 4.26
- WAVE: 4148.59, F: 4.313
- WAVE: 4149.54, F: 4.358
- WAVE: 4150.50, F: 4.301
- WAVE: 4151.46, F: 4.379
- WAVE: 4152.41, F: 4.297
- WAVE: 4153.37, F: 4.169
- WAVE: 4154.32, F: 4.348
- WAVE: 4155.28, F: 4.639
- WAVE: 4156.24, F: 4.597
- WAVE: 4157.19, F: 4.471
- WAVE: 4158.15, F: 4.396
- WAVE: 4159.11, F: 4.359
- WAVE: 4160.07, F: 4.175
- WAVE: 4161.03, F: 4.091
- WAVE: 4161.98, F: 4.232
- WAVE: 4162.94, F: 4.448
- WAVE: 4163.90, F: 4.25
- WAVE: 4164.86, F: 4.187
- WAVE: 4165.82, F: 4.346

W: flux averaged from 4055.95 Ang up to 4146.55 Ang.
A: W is 4.31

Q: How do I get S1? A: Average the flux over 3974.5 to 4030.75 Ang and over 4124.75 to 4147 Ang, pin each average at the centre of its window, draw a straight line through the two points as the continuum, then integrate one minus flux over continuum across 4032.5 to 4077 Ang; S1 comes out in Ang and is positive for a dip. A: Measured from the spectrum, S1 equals 1.2 Ang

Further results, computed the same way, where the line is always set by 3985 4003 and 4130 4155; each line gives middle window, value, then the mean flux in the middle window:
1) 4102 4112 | 0.33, 4.19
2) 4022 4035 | -0.16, 4.36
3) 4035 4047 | 0.39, 4.17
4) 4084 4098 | -0.08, 4.35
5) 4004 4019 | 0.11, 4.27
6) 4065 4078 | -0.04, 4.33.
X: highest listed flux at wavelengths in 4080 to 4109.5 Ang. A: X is 4.588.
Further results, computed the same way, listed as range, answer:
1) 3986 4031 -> 4.565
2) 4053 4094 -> 4.637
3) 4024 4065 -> 4.45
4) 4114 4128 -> 4.594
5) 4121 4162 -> 4.639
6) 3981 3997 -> 4.653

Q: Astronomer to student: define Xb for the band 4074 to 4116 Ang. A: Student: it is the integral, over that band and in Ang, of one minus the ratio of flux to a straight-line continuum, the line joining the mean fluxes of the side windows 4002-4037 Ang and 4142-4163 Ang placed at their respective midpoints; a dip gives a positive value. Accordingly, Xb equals 0.5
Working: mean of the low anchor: 4.31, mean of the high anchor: 4.36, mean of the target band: 4.29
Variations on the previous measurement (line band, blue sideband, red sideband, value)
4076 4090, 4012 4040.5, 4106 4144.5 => -0.1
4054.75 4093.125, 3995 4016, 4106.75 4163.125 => -0.1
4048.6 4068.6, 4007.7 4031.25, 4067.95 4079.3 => 0.8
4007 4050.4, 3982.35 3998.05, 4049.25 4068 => 0.3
